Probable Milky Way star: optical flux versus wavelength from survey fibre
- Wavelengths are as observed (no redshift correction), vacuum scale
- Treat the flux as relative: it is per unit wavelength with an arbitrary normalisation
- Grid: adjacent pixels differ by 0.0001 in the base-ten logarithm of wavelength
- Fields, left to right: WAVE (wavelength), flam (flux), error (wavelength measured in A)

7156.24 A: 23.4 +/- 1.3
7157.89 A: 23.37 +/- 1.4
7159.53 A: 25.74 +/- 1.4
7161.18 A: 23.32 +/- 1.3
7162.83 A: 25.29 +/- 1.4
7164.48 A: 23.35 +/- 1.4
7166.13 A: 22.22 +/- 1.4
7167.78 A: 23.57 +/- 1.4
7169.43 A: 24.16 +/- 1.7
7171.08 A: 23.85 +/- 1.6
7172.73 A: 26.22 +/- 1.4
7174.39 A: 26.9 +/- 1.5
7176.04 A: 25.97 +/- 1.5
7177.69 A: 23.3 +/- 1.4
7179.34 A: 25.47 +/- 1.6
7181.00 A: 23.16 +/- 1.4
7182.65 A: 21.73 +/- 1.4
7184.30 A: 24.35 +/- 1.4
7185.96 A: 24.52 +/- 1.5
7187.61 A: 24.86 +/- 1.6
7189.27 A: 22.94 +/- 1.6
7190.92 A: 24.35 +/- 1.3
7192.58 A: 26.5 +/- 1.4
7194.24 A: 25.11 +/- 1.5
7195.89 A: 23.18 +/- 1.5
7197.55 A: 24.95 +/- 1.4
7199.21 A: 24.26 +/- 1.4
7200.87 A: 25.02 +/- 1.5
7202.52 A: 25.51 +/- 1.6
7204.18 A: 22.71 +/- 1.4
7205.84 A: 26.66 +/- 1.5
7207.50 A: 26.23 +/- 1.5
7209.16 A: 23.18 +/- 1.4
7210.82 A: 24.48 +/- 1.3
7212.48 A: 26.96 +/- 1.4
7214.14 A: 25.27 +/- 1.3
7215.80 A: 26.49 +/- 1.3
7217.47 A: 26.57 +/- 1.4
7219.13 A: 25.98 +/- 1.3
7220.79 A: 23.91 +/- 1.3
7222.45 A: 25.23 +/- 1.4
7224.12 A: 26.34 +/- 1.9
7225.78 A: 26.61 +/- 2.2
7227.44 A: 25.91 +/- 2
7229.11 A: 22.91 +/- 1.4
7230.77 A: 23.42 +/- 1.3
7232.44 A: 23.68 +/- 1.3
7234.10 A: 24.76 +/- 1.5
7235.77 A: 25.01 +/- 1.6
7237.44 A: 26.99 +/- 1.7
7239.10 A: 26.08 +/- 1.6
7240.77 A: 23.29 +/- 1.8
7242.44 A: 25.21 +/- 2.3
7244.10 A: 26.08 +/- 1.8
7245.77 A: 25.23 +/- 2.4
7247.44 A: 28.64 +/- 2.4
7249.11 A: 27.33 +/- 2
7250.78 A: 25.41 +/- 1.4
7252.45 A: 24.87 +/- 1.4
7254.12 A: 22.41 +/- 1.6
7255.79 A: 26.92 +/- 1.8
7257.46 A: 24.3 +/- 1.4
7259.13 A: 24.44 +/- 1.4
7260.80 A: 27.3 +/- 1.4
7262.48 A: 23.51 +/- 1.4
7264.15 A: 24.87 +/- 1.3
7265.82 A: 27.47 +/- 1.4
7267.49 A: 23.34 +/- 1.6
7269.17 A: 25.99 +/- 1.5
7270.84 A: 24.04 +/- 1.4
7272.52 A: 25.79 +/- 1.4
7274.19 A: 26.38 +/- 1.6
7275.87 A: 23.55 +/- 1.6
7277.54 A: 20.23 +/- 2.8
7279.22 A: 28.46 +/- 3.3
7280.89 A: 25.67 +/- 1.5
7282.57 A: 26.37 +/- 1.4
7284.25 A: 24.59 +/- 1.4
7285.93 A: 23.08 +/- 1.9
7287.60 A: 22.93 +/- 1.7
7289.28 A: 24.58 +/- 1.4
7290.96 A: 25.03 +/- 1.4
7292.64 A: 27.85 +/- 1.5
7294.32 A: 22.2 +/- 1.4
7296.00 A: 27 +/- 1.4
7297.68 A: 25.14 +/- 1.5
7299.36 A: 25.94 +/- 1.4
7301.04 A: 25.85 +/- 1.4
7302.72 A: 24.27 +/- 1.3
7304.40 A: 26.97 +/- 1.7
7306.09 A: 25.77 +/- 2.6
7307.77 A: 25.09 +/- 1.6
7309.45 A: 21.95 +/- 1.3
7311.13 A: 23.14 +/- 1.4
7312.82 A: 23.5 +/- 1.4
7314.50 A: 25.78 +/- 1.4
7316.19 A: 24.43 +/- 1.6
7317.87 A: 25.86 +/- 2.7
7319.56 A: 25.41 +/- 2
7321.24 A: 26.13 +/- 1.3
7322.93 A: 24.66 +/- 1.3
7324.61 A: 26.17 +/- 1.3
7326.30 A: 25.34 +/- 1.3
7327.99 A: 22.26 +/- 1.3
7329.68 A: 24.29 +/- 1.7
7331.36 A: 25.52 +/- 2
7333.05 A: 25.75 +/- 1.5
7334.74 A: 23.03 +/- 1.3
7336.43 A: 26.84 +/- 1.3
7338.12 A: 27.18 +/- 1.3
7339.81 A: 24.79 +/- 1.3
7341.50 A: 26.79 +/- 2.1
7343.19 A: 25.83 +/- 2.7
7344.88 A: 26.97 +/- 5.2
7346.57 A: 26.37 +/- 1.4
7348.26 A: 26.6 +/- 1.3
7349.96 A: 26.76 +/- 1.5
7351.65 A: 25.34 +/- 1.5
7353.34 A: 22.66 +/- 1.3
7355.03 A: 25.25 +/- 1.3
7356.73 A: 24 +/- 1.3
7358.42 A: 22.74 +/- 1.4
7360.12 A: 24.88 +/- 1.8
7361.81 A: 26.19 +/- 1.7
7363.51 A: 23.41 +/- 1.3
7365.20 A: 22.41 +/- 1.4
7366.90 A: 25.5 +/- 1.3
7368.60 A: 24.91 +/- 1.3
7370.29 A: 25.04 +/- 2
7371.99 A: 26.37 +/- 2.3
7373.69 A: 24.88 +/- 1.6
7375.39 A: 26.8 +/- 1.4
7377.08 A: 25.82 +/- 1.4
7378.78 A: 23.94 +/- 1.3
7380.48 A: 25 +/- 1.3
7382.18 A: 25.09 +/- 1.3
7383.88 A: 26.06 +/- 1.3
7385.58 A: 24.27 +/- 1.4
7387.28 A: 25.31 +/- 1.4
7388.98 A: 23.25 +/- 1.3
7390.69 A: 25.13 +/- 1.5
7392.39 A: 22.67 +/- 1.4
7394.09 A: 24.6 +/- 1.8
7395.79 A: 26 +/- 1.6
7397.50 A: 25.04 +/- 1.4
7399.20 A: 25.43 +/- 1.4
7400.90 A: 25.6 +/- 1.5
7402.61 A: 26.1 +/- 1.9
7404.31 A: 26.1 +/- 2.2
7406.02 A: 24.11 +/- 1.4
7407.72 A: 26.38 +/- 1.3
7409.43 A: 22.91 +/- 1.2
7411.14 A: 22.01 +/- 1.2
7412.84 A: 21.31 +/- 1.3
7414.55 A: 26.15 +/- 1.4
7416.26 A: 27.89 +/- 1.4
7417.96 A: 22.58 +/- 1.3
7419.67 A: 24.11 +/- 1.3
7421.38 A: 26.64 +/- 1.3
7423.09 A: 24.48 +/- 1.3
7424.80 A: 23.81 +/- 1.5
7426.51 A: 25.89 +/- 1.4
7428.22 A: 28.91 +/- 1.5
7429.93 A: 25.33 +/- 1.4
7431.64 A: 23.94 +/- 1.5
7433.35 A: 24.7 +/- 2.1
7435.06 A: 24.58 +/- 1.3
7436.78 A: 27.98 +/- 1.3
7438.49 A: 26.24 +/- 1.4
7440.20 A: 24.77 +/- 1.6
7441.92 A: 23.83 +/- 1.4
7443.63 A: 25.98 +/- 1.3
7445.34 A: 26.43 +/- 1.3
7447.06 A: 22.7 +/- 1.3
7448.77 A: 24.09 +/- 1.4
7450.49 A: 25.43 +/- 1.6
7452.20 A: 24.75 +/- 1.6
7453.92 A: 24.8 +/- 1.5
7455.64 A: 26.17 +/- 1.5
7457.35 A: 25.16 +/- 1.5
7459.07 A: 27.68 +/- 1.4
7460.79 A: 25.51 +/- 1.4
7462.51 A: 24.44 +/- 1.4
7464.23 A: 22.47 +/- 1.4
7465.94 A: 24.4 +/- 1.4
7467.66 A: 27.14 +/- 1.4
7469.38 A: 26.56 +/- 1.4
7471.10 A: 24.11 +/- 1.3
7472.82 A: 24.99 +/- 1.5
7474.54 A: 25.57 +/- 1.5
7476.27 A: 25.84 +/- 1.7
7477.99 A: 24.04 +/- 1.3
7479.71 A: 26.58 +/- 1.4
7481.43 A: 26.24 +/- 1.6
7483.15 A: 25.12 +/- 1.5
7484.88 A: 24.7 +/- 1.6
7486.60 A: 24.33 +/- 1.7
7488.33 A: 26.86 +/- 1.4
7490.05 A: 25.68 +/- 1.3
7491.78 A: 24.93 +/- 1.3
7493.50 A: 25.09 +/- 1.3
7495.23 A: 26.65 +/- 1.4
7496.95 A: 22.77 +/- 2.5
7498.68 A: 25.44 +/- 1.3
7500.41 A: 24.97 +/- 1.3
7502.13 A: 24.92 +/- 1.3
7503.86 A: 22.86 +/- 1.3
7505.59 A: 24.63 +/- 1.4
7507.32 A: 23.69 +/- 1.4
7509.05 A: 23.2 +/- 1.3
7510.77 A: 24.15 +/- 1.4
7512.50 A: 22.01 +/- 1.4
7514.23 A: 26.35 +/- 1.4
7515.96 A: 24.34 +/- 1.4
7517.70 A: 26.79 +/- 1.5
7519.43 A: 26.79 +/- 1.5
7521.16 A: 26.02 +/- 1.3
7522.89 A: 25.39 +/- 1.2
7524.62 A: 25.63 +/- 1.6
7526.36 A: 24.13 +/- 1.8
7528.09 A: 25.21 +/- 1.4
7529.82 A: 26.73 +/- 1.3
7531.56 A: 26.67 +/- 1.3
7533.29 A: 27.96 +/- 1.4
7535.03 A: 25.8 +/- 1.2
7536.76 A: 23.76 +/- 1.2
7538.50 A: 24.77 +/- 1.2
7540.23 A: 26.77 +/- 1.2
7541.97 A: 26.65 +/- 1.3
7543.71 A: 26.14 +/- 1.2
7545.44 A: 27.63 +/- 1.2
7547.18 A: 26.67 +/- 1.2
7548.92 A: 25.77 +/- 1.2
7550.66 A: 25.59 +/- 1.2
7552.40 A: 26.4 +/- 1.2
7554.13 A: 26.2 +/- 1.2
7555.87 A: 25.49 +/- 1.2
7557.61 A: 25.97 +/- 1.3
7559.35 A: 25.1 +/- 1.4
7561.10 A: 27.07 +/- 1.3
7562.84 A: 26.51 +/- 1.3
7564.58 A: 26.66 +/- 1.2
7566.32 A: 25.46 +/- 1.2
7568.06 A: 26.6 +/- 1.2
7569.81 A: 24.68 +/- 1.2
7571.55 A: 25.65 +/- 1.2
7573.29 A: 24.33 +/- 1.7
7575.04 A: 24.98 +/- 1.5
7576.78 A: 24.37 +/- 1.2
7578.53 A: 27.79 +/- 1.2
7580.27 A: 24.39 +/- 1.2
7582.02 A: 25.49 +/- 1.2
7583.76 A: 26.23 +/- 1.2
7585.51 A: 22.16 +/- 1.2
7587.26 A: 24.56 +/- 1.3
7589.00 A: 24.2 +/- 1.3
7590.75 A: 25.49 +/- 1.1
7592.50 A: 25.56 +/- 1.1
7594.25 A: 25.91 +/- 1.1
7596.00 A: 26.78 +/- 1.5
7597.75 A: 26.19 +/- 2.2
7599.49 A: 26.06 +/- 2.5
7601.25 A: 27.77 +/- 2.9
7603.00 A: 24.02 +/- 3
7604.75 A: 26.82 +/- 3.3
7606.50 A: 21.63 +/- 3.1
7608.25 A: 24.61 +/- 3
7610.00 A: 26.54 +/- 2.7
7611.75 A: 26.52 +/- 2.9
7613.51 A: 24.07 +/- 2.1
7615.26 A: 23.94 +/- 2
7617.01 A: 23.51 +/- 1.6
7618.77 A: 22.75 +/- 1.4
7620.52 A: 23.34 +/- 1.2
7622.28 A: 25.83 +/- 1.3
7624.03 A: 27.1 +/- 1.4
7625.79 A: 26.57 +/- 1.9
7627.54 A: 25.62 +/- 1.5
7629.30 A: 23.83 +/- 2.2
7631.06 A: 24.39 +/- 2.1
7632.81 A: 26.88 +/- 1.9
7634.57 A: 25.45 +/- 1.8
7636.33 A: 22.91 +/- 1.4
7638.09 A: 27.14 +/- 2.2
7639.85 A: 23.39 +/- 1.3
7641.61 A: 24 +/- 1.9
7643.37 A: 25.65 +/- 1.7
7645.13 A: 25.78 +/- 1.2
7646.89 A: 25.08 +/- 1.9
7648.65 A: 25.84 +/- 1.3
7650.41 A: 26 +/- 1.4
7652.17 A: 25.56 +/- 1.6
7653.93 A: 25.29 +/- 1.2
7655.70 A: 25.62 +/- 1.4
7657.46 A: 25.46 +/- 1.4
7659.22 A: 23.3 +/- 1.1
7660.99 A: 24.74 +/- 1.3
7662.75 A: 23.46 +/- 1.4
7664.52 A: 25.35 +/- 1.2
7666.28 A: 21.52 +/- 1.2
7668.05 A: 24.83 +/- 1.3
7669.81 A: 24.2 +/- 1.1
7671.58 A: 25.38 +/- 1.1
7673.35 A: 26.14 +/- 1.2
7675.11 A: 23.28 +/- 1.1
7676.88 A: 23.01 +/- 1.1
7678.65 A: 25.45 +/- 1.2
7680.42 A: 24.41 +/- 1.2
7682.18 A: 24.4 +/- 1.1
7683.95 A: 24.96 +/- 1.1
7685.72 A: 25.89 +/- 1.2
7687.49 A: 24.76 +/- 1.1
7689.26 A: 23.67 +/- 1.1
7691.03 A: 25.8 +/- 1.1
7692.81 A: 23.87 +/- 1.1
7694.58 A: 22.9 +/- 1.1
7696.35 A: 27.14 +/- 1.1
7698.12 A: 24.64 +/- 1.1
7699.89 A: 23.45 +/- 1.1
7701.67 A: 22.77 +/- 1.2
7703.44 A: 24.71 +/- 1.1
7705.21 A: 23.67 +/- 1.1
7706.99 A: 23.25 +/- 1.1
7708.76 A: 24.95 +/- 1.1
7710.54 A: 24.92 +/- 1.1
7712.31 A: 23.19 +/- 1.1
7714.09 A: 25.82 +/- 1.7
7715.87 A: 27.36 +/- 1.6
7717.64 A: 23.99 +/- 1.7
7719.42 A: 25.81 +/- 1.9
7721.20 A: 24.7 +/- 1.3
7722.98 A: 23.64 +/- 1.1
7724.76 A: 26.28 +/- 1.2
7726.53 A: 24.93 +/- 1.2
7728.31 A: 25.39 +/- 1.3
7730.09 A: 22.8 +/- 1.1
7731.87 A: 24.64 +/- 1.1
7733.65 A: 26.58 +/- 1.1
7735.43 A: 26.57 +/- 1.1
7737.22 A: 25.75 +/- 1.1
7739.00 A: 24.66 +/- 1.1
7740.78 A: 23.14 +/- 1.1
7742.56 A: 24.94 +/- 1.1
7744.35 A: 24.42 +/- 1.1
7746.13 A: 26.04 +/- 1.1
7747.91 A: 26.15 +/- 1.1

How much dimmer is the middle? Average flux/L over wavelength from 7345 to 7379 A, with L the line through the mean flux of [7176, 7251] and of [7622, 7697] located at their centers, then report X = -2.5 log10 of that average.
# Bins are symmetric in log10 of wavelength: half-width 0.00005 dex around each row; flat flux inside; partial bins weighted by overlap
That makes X 0.00 mag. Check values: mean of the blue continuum 25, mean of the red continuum 24.9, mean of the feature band 25.1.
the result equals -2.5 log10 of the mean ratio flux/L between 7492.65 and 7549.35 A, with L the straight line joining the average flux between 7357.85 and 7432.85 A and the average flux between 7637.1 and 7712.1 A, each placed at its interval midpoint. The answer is -0.02 mag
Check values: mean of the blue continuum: 24.9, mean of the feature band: 25.3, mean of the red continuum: 24.6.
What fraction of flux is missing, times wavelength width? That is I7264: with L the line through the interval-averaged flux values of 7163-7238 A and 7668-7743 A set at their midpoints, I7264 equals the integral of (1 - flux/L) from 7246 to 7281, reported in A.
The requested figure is -0.7 A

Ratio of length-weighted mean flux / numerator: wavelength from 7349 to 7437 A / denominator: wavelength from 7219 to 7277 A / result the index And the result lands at 1.0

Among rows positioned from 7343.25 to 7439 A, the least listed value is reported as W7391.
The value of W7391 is 21.31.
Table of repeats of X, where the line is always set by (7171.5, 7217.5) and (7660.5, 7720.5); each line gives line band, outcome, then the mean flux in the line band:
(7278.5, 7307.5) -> -0.03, 25.4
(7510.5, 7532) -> -0.03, 25.4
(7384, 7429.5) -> -0.01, 24.9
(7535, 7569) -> -0.06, 26.1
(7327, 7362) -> -0.02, 25.2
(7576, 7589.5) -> -0.01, 24.9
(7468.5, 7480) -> -0.03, 25.3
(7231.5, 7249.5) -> -0.03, 25.6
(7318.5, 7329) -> -0.01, 25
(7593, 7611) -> -0.05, 25.6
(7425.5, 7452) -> -0.03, 25.4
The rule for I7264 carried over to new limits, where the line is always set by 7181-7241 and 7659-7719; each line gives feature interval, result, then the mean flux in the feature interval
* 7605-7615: -0.1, 24.8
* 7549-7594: -1.7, 25.5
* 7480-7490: -0.4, 25.5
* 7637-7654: -0.6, 25.4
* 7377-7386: -0.1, 25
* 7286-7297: 0.0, 24.8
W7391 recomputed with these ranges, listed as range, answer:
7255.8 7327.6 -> 20.23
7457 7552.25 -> 22.01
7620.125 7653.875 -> 22.91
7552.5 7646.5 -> 21.63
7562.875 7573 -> 24.68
